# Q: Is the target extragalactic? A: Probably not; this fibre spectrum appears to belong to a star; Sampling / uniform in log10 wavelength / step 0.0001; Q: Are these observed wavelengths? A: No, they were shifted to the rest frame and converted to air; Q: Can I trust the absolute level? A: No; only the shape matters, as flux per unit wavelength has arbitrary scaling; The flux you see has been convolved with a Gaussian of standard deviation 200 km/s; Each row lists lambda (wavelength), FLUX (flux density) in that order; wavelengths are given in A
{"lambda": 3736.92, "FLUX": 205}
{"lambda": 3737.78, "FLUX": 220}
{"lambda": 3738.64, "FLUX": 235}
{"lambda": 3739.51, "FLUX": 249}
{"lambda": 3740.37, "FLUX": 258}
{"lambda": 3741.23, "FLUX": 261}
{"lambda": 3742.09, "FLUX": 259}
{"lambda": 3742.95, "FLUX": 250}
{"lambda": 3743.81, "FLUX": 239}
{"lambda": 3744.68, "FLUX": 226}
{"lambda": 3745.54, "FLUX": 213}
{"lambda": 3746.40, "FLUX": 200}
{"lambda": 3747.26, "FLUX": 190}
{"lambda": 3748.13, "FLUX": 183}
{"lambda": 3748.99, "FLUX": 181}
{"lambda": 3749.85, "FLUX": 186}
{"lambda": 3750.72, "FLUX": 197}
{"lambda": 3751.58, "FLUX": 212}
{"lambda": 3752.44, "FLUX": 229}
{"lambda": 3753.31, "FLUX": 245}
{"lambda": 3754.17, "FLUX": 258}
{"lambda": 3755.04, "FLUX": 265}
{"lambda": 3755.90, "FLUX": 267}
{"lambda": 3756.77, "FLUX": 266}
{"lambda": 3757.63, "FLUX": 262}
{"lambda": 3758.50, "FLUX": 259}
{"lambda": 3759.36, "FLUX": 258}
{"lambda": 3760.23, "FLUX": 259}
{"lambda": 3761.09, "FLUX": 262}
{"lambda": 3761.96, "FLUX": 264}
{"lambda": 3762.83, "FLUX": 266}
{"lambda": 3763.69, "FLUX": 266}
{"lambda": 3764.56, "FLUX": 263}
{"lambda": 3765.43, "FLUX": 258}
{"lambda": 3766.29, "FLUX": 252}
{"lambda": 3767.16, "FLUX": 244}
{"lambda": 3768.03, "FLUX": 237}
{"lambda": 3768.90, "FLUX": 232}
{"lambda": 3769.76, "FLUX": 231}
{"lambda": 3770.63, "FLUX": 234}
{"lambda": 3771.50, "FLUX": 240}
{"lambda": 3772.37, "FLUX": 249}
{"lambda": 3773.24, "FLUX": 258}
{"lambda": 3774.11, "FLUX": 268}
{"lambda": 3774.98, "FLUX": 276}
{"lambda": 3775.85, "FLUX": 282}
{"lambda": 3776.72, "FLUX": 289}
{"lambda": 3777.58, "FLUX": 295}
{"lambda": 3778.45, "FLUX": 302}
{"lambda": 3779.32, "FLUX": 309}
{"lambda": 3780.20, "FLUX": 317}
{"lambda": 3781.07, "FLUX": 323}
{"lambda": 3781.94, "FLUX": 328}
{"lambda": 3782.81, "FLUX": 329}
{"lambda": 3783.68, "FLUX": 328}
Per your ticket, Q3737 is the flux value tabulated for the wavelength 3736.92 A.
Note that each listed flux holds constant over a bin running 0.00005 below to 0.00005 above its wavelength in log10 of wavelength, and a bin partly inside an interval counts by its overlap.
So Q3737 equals 205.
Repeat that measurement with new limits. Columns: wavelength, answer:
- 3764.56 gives 263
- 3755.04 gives 265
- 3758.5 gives 259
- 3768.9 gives 232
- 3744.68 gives 226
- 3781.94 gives 328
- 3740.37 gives 258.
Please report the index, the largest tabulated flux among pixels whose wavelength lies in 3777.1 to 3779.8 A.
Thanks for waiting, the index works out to 309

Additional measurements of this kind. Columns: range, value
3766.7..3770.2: 244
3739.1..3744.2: 261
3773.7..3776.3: 282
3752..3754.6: 258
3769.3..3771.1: 234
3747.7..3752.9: 229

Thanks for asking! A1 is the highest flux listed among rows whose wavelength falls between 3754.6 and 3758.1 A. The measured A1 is 267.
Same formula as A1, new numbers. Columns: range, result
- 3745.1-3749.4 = 213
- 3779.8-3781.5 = 323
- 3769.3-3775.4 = 276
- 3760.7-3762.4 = 264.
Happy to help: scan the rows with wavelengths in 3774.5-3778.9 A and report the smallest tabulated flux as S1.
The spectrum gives 276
